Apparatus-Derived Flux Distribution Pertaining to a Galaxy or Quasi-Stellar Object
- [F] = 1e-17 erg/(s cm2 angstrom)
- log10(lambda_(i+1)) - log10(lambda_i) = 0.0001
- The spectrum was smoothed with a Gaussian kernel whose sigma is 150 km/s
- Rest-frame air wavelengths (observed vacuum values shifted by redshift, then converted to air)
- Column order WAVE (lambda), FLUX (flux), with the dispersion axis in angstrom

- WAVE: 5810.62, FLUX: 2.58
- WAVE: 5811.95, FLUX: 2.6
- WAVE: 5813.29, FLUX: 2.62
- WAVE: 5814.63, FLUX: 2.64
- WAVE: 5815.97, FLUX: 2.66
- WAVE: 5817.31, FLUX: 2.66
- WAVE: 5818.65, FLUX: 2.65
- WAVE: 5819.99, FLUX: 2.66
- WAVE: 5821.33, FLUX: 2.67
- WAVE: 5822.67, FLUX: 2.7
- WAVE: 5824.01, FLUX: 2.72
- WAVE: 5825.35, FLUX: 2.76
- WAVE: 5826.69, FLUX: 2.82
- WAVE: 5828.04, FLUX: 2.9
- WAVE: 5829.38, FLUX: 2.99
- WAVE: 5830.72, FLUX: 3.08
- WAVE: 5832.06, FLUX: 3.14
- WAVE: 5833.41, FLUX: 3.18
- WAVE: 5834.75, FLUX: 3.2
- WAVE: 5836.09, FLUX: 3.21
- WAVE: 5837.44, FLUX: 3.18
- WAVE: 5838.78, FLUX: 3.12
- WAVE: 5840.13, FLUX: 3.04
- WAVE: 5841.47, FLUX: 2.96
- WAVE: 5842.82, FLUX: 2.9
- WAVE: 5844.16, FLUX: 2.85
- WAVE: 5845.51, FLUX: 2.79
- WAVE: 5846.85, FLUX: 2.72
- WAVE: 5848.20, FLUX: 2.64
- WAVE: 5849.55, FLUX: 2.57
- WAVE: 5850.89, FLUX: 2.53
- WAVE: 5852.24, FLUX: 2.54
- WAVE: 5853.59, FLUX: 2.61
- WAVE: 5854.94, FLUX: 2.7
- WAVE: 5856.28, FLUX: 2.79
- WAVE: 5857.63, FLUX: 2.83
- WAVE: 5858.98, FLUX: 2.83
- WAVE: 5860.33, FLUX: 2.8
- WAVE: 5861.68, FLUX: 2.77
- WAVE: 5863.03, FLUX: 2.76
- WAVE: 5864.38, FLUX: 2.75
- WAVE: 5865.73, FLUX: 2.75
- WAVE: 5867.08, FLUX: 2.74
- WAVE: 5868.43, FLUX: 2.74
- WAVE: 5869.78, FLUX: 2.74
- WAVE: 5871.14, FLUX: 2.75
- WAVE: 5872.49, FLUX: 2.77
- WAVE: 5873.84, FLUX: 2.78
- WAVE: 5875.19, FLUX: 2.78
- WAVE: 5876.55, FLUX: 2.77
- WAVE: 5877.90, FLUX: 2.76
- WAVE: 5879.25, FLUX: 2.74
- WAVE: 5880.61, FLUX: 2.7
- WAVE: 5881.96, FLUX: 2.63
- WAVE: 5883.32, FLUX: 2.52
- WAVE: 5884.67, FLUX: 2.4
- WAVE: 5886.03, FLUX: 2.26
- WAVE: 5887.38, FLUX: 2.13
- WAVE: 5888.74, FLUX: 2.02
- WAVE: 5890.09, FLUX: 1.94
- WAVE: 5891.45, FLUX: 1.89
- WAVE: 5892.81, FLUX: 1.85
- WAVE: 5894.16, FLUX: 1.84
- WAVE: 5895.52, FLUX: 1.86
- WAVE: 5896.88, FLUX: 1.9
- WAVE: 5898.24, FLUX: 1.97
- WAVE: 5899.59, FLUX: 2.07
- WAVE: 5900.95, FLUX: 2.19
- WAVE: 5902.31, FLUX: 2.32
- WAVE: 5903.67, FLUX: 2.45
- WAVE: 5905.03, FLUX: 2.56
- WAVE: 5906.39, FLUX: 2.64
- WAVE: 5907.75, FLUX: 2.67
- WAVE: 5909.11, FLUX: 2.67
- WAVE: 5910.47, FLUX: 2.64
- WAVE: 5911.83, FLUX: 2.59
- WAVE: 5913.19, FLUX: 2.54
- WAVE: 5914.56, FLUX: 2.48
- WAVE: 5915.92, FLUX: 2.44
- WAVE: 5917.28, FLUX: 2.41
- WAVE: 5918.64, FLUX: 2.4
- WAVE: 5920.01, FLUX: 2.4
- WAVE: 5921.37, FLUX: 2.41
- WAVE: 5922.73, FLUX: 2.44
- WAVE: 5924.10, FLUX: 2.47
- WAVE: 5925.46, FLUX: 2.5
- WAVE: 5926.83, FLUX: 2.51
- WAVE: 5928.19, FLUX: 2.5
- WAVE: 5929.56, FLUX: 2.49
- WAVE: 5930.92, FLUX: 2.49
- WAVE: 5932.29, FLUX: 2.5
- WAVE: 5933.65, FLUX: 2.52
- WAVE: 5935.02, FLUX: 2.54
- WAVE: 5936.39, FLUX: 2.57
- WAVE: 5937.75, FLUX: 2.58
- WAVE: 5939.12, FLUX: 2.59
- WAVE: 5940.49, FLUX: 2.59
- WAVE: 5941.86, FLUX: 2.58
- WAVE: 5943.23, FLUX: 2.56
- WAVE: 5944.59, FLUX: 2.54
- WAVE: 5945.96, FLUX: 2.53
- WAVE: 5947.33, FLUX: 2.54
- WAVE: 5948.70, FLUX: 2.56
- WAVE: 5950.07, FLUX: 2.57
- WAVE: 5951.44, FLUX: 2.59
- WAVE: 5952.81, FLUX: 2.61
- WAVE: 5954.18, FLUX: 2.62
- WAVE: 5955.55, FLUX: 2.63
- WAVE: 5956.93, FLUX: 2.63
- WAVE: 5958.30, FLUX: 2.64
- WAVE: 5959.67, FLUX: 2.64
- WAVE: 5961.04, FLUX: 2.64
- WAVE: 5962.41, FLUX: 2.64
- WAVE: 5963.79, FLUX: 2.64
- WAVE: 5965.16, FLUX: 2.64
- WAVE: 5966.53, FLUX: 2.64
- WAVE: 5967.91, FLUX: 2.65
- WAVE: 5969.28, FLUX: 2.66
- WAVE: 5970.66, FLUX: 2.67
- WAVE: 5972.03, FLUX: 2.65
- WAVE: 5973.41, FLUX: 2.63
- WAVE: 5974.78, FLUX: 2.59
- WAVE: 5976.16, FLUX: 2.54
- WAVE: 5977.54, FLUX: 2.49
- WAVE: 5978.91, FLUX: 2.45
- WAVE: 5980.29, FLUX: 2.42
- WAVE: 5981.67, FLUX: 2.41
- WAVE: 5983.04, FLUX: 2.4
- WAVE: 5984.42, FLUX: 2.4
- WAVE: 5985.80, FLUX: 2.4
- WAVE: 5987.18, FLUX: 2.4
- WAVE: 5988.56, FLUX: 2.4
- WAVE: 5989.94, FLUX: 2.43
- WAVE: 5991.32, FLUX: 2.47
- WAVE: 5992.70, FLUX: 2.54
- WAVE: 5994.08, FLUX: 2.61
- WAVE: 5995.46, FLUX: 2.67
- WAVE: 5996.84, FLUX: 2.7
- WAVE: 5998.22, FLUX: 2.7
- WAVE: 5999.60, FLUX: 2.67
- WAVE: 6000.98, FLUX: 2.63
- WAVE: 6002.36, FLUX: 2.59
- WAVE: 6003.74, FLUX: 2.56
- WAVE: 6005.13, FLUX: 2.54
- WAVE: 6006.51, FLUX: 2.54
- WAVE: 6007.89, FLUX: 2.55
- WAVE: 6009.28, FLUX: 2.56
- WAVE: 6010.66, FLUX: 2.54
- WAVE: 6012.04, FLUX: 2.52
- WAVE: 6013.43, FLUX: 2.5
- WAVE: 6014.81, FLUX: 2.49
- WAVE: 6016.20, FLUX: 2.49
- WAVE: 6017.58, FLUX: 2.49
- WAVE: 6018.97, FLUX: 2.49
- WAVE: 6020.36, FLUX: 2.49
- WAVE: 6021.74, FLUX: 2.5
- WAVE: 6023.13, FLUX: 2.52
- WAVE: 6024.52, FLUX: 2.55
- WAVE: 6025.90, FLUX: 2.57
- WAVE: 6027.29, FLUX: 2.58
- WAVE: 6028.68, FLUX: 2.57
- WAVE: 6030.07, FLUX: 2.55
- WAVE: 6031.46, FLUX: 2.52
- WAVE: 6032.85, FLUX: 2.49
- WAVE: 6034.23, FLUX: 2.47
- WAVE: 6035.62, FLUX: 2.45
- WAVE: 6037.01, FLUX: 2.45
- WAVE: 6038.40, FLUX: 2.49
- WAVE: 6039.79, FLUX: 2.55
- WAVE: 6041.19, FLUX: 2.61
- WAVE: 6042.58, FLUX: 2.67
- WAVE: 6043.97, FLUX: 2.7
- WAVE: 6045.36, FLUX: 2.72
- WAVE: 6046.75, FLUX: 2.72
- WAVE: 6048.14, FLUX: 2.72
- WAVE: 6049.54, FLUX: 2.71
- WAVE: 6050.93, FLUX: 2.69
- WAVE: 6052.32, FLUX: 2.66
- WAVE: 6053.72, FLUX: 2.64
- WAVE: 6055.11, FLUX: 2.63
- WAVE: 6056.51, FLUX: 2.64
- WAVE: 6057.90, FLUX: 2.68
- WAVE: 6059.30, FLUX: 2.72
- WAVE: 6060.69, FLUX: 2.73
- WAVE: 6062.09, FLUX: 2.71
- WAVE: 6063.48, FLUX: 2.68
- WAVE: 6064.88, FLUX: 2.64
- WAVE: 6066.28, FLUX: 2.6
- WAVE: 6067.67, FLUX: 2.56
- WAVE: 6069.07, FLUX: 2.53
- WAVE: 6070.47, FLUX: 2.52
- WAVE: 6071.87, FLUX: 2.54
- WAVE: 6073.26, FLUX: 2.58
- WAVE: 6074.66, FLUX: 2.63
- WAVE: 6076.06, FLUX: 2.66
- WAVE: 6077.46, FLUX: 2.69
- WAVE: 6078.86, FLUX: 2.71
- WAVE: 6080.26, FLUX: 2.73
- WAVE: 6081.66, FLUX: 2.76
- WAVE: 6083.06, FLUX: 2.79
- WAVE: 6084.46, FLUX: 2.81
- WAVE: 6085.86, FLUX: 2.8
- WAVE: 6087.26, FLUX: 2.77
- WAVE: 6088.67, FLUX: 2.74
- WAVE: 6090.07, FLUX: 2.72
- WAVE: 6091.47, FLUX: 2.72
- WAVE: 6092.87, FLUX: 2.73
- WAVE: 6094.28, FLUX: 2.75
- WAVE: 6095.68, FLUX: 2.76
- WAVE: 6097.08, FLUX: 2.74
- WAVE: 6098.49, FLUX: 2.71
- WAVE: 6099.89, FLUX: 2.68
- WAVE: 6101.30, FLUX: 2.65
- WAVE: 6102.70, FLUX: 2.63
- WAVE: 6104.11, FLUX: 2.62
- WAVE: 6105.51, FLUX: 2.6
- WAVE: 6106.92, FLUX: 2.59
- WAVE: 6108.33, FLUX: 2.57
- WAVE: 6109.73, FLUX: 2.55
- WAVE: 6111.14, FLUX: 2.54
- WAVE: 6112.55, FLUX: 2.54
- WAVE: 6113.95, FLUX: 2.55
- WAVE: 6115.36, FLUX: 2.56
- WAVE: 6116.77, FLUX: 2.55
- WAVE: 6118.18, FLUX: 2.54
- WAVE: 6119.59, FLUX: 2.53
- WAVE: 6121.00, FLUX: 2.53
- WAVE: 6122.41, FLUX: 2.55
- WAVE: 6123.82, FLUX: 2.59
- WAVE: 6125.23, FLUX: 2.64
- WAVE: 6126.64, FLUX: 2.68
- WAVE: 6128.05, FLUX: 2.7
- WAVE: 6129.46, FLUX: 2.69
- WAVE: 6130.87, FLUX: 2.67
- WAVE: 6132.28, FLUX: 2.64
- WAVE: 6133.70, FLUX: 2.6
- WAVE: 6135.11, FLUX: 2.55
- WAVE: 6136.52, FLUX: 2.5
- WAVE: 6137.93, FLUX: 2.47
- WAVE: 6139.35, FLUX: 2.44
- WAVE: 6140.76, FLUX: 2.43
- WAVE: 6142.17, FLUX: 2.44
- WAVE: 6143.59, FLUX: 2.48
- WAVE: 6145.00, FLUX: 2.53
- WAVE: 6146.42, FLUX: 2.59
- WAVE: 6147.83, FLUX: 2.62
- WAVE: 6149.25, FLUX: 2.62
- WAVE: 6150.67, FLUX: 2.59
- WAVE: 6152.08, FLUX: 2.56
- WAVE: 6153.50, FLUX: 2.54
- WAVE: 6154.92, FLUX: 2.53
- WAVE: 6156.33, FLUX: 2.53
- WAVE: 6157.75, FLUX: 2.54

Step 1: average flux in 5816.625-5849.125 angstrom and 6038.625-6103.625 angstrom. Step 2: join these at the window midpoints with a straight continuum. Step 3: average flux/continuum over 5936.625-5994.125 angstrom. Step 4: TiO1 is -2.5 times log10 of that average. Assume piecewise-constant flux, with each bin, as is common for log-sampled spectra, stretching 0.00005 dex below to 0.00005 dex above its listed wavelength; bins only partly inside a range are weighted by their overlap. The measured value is 0.09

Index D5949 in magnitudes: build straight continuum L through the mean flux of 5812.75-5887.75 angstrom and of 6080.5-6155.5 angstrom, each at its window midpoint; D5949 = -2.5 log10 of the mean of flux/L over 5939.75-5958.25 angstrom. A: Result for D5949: 0.05 mag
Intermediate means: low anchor 2.77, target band 2.58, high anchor 2.62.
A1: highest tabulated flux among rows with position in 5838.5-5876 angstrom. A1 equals 3.12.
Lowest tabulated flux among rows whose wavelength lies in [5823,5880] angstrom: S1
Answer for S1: 2.53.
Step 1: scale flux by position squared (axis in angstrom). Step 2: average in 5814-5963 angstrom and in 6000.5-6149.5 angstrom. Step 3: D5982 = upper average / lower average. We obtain 1.1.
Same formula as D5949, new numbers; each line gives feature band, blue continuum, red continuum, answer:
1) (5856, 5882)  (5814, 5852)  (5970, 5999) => 0.005 mag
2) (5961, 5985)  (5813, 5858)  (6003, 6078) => 0.042 mag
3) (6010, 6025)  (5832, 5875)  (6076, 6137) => 0.086 mag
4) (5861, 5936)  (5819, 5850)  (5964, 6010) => 0.123 mag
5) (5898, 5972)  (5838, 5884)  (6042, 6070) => 0.078 mag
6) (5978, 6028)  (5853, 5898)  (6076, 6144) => 0.023 mag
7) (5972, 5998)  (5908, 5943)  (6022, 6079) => 0.024 mag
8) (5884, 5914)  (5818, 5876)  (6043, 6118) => 0.234 mag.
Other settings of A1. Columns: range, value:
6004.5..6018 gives 2.56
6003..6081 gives 2.73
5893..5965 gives 2.67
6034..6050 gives 2.72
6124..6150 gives 2.7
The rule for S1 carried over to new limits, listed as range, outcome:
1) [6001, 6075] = 2.45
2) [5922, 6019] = 2.4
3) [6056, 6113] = 2.52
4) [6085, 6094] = 2.72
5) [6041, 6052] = 2.61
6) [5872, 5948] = 1.84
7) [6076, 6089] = 2.66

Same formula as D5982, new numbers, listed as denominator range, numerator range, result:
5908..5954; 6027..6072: 1.07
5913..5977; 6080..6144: 1.09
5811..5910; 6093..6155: 1.07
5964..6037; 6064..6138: 1.07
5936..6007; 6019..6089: 1.05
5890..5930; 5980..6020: 1.11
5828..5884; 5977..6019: 0.94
